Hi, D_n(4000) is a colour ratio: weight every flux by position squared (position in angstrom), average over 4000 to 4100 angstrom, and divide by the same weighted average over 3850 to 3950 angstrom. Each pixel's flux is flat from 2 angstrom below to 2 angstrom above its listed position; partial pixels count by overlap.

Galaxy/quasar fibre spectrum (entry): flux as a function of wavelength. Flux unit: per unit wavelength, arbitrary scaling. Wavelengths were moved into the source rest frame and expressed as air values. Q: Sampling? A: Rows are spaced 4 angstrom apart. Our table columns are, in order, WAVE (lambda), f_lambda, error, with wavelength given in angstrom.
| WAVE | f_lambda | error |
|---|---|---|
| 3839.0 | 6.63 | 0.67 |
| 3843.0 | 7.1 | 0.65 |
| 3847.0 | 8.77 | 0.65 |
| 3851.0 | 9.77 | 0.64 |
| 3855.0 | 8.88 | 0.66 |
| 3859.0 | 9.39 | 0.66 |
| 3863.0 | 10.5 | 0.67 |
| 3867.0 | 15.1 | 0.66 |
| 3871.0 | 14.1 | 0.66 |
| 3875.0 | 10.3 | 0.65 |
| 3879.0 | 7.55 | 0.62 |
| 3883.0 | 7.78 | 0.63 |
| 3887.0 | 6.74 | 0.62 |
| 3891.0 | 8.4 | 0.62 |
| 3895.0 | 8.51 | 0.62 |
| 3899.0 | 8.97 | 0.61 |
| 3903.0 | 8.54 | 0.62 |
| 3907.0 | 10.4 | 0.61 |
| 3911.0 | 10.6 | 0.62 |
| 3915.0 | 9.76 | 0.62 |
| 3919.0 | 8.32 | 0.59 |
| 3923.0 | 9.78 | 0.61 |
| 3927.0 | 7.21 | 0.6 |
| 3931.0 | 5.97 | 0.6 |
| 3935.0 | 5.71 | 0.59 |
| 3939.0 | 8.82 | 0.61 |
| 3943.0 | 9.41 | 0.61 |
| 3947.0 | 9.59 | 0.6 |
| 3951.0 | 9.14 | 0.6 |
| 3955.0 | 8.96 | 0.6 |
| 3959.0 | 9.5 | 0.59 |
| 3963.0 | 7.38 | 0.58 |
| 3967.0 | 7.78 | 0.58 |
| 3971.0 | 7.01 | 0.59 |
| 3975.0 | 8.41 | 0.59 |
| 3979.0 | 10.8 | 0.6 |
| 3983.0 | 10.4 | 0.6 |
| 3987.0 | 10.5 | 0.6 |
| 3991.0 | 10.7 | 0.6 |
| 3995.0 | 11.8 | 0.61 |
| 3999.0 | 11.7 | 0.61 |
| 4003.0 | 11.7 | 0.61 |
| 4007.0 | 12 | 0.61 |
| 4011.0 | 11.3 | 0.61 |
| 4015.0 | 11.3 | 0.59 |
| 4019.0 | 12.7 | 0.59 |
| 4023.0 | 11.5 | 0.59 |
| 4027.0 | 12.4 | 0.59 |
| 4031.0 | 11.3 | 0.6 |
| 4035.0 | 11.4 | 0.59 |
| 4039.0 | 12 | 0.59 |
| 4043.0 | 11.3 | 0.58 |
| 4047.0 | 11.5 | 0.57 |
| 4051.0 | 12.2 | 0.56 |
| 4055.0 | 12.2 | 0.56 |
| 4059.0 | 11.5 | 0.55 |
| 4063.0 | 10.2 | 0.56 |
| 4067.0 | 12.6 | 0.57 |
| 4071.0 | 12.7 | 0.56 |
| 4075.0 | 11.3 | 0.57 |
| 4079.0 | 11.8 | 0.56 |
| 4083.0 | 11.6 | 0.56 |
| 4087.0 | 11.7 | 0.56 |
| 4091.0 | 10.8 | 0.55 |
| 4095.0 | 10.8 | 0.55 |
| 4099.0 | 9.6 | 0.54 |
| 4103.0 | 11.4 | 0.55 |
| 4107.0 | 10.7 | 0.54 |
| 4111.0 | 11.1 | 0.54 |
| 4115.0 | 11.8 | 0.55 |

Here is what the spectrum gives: 1.36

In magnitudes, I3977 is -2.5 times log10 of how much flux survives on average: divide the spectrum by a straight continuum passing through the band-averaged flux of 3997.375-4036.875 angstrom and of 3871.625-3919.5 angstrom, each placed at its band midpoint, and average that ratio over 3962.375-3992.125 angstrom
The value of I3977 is 0.18 mag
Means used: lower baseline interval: 8.99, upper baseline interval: 11.7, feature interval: 9.16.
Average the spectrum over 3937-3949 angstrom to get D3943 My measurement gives 9.27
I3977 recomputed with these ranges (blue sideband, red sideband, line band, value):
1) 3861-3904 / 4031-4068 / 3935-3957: 0.177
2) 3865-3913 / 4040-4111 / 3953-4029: 0.027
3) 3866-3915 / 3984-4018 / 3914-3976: 0.258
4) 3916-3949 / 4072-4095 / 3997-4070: -0.137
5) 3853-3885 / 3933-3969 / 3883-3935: 0.125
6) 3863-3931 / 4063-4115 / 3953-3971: 0.216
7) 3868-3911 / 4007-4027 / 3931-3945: 0.315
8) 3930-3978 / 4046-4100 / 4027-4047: -0.106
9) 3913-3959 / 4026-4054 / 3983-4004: -0.091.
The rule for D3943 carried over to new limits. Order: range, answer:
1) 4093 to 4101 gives 10.2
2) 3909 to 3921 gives 9.56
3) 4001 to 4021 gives 11.8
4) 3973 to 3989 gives 10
